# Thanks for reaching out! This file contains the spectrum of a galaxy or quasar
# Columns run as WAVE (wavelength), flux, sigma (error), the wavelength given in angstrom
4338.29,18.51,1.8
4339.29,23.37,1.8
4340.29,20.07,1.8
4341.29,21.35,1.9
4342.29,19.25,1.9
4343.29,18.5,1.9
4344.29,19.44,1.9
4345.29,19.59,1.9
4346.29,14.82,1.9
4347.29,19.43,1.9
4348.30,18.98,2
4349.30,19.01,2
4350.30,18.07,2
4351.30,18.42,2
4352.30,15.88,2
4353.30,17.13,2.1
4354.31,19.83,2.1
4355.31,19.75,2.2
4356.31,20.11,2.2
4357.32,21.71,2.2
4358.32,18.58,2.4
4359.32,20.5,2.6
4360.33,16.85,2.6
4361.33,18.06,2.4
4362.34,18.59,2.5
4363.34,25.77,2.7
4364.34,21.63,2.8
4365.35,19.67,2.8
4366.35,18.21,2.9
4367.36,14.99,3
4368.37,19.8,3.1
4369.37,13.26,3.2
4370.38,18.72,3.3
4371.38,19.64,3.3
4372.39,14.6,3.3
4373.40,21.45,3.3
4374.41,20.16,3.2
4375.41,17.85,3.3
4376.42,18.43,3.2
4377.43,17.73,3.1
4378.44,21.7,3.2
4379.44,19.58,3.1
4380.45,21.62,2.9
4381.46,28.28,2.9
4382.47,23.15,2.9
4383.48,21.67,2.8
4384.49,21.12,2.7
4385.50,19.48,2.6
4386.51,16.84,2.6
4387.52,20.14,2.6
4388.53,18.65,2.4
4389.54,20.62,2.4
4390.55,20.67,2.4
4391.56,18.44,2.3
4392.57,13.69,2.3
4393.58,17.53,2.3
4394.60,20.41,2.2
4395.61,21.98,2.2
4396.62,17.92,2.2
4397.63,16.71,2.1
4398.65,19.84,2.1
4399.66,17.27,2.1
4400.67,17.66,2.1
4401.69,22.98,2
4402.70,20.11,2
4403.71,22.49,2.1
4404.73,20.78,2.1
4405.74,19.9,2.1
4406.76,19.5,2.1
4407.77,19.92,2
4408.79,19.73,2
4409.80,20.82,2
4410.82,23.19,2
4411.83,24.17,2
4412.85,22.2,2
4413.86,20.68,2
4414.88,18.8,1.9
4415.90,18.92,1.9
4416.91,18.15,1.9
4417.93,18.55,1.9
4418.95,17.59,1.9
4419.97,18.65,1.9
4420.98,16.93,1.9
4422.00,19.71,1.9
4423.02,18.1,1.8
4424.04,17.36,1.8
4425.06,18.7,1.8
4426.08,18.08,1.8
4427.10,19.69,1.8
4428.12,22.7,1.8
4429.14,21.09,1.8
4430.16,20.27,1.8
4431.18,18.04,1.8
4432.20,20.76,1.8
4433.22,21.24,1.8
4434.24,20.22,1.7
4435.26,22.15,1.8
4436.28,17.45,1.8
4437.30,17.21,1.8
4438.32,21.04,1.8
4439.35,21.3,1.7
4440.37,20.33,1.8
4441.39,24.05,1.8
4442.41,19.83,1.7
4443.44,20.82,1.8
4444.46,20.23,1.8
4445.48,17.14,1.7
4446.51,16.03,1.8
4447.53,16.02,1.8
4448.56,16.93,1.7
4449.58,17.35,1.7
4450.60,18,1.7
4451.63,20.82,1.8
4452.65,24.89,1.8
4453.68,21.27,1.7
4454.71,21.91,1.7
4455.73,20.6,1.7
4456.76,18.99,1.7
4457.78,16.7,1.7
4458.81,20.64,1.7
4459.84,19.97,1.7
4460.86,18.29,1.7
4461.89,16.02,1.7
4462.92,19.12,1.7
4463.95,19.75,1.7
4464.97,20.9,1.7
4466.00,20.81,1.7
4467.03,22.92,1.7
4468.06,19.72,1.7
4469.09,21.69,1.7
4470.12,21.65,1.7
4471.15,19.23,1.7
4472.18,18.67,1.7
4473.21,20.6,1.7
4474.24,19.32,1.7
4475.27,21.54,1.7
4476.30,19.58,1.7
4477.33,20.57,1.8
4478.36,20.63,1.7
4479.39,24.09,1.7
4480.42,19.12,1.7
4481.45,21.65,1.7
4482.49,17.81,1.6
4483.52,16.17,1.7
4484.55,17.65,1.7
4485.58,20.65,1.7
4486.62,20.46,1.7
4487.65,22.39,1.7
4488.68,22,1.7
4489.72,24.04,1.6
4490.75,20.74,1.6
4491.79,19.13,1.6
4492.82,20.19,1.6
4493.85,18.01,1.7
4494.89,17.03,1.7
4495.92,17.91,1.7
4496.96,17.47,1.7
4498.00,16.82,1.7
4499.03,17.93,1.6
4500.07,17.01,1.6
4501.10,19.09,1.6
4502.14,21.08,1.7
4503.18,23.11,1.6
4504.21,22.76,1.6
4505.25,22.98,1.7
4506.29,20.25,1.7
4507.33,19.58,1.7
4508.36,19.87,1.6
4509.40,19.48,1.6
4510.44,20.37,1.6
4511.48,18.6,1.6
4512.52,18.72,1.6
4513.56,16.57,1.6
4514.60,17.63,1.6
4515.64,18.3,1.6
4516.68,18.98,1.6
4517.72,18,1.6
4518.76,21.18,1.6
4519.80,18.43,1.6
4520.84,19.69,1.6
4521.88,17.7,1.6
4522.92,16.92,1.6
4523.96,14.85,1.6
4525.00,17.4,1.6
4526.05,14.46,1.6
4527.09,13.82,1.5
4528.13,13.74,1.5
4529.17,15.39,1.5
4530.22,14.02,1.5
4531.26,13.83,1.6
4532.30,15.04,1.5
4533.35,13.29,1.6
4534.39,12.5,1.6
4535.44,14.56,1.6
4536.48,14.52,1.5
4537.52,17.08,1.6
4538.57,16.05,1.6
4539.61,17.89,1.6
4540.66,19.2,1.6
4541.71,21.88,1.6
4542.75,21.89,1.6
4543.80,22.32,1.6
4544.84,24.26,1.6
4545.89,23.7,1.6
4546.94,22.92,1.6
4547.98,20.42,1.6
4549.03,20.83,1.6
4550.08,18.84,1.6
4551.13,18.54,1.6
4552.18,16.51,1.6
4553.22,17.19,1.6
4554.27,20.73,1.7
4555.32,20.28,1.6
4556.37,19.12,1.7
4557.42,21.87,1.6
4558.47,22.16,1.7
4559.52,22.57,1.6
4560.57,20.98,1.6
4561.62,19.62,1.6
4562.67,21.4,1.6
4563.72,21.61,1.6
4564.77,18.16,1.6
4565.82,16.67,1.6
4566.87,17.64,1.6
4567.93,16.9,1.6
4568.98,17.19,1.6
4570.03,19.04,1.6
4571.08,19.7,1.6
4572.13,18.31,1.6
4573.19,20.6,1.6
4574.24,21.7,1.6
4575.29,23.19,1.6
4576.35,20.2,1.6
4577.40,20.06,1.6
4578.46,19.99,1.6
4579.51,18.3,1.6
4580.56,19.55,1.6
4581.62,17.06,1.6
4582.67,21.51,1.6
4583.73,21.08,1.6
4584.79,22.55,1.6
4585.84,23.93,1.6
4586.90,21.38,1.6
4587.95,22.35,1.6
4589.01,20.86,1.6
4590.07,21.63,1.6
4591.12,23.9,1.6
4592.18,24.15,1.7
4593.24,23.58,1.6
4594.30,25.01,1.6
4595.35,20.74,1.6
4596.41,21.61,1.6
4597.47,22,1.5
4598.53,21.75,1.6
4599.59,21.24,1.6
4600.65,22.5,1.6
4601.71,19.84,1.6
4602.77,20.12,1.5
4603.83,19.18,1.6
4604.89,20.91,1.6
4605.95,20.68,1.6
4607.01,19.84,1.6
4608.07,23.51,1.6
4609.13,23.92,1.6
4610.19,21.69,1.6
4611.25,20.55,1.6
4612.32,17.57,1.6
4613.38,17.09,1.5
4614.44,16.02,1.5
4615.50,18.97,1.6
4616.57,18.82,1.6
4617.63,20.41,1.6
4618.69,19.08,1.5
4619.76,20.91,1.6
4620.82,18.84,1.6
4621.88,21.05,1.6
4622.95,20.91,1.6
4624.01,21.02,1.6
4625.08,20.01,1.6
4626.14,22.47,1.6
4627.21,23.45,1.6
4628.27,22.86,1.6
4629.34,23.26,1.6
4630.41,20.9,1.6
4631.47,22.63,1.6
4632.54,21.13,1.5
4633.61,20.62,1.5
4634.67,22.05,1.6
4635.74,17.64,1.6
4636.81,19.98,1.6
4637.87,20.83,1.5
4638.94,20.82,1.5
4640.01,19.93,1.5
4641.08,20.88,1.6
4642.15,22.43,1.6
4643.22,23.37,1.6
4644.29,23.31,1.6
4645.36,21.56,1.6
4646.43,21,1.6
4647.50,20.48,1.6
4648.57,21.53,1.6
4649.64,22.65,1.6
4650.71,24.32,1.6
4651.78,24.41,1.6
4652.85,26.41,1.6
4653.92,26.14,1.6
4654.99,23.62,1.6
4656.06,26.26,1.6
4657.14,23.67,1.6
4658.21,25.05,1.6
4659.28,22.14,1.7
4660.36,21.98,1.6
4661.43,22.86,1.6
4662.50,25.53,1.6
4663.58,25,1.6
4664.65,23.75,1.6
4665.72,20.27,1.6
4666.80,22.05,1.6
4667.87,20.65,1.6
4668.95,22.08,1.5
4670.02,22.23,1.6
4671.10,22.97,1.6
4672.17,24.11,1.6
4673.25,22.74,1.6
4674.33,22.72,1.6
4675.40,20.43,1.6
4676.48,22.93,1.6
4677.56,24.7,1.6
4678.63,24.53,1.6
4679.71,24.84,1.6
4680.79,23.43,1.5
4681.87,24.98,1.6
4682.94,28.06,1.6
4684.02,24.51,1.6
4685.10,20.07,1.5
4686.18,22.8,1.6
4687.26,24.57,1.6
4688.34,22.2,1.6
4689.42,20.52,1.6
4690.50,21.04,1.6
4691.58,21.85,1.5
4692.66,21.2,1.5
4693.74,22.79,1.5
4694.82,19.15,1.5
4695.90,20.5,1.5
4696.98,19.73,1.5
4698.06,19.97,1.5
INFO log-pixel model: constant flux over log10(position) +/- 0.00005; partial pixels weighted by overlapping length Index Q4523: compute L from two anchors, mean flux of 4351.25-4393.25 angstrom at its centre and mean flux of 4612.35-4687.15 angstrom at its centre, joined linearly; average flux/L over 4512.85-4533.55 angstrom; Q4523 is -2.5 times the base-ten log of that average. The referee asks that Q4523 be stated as 0.25 mag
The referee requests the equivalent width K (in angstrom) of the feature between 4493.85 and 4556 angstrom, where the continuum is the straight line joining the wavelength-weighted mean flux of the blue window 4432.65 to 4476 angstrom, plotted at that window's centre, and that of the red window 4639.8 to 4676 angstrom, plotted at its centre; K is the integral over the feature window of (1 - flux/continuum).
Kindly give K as 7.67 angstrom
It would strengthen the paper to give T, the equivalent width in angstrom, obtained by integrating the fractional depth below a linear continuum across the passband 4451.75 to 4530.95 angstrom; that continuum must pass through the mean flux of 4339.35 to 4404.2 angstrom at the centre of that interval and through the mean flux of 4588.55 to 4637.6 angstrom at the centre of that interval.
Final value 3.4 angstrom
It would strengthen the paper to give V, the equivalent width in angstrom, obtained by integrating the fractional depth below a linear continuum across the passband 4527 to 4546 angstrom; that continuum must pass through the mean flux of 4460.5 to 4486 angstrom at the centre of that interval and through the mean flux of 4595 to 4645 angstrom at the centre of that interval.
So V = 3.07 angstrom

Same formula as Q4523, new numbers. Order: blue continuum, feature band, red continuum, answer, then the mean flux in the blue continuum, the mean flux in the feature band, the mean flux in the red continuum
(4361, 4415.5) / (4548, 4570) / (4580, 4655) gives 0.08 mag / 19.8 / 19.4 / 21.4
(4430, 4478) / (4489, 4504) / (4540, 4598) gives 0.04 mag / 19.8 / 19.4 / 20.7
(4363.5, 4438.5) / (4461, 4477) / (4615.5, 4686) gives 0.02 mag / 19.6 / 20.1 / 22.4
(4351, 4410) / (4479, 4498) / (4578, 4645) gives 0.03 mag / 19.5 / 19.7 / 21.1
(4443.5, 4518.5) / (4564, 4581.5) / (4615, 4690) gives 0.10 mag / 19.6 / 19.2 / 22.4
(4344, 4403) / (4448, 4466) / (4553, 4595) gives 0.01 mag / 19.2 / 19.6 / 20.6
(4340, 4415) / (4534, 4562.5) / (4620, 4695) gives 0.09 mag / 19.6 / 19.6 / 22.5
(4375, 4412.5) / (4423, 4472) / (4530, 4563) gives 0.00 mag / 20.1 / 19.8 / 19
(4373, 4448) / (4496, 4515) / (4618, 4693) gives 0.08 mag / 19.8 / 19.4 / 22.4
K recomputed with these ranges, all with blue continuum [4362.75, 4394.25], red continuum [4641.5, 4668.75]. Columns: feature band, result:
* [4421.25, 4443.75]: 0.3 angstrom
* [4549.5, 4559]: 1.0 angstrom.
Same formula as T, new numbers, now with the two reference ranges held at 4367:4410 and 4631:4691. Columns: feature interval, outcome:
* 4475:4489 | 0.2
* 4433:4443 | -0.2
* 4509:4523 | 1.6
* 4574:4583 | 0.7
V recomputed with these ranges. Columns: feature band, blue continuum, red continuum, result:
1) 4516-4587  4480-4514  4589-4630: 5.2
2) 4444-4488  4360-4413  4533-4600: 0.4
